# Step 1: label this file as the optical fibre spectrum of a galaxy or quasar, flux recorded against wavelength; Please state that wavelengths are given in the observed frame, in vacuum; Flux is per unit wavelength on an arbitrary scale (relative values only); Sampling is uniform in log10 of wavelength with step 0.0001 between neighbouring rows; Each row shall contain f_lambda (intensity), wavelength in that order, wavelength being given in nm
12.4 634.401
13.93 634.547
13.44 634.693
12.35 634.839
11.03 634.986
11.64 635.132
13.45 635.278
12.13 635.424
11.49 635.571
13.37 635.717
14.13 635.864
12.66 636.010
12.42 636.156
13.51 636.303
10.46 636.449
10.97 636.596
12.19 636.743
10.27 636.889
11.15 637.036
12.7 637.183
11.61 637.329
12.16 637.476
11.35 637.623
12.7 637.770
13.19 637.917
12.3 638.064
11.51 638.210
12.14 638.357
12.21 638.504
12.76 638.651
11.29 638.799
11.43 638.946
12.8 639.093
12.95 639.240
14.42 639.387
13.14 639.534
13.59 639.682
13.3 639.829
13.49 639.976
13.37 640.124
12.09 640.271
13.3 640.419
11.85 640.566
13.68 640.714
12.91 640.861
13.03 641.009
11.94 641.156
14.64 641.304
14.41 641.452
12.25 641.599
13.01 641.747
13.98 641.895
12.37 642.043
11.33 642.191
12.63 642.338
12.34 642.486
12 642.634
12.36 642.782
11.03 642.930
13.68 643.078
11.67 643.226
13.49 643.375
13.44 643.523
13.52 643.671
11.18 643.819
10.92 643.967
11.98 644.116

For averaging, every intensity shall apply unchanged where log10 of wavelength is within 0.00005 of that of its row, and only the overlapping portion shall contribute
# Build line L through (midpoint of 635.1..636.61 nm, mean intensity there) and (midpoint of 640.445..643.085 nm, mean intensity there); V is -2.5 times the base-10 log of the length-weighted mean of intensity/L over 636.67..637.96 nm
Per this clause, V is 0.06 mag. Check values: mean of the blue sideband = 12.5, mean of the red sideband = 12.7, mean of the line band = 11.9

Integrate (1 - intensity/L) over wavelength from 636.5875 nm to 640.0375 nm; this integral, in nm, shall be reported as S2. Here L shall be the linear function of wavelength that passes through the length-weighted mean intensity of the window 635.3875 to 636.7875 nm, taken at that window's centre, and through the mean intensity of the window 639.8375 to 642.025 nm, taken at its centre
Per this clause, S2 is 0.10 nm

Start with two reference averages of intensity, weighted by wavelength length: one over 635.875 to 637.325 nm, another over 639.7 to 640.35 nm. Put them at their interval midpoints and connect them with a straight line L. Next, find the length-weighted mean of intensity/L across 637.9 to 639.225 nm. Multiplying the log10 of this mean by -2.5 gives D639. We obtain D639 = 0.04 mag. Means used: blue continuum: 11.9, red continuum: 13.1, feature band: 12.2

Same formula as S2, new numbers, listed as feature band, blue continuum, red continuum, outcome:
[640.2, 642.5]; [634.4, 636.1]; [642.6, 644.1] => -0.086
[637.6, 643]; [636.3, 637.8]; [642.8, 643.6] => -0.239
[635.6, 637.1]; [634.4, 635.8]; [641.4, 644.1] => 0.052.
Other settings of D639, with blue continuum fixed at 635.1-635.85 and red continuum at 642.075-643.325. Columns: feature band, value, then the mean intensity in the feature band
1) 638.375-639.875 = -0.03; 12.8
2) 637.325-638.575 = 0.02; 12.2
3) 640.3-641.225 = -0.04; 12.8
